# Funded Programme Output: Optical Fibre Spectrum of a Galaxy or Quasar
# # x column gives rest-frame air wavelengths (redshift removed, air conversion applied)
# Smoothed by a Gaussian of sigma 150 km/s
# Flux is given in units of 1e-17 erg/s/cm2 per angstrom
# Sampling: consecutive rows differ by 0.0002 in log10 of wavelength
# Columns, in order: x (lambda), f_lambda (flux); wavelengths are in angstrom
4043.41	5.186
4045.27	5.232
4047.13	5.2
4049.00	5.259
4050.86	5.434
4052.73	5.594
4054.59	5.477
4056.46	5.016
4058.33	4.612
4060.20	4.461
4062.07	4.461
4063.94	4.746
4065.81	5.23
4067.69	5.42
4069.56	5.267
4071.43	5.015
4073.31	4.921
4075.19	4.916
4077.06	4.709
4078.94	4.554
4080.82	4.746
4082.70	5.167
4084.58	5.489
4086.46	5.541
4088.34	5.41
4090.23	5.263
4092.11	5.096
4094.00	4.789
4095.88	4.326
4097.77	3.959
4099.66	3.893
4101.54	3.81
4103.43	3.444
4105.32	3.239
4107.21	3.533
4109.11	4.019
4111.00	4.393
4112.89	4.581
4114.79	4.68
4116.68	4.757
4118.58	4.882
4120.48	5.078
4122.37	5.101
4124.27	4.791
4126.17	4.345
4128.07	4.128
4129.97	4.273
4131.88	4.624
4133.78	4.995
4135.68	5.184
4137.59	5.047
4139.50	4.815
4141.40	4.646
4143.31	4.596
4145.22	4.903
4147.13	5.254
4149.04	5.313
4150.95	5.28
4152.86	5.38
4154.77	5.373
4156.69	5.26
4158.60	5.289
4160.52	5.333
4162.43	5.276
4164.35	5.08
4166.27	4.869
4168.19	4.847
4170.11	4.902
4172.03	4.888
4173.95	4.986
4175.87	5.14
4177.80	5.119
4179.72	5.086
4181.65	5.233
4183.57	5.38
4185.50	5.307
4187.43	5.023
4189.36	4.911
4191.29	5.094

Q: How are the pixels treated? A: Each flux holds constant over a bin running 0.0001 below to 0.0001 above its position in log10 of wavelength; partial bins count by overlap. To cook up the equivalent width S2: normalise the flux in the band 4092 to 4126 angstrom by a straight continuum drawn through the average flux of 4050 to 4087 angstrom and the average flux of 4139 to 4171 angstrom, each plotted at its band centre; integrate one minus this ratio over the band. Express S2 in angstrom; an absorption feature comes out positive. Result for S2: 4.9 angstrom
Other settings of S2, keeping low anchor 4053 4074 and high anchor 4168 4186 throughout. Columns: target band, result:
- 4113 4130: 1.2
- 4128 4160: 0.5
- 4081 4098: -0.1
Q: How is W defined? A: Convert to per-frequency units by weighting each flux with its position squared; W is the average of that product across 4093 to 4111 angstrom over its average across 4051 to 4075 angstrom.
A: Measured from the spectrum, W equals 0.79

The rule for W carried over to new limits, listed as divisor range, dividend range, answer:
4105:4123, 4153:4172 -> 1.18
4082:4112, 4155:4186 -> 1.19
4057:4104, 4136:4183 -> 1.11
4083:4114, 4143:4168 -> 1.20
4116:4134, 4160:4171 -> 1.10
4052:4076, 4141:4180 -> 1.07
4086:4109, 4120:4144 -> 1.12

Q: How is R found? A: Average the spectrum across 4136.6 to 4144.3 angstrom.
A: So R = 4.77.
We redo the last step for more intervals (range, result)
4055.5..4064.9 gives 4.66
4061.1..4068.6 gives 4.96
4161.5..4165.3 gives 5.17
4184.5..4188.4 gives 5.16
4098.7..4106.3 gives 3.6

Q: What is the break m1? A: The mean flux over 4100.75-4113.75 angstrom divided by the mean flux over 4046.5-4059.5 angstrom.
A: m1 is 0.74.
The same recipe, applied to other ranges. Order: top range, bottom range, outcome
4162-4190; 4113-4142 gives 1.07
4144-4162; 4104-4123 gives 1.20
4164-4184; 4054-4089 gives 1.01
